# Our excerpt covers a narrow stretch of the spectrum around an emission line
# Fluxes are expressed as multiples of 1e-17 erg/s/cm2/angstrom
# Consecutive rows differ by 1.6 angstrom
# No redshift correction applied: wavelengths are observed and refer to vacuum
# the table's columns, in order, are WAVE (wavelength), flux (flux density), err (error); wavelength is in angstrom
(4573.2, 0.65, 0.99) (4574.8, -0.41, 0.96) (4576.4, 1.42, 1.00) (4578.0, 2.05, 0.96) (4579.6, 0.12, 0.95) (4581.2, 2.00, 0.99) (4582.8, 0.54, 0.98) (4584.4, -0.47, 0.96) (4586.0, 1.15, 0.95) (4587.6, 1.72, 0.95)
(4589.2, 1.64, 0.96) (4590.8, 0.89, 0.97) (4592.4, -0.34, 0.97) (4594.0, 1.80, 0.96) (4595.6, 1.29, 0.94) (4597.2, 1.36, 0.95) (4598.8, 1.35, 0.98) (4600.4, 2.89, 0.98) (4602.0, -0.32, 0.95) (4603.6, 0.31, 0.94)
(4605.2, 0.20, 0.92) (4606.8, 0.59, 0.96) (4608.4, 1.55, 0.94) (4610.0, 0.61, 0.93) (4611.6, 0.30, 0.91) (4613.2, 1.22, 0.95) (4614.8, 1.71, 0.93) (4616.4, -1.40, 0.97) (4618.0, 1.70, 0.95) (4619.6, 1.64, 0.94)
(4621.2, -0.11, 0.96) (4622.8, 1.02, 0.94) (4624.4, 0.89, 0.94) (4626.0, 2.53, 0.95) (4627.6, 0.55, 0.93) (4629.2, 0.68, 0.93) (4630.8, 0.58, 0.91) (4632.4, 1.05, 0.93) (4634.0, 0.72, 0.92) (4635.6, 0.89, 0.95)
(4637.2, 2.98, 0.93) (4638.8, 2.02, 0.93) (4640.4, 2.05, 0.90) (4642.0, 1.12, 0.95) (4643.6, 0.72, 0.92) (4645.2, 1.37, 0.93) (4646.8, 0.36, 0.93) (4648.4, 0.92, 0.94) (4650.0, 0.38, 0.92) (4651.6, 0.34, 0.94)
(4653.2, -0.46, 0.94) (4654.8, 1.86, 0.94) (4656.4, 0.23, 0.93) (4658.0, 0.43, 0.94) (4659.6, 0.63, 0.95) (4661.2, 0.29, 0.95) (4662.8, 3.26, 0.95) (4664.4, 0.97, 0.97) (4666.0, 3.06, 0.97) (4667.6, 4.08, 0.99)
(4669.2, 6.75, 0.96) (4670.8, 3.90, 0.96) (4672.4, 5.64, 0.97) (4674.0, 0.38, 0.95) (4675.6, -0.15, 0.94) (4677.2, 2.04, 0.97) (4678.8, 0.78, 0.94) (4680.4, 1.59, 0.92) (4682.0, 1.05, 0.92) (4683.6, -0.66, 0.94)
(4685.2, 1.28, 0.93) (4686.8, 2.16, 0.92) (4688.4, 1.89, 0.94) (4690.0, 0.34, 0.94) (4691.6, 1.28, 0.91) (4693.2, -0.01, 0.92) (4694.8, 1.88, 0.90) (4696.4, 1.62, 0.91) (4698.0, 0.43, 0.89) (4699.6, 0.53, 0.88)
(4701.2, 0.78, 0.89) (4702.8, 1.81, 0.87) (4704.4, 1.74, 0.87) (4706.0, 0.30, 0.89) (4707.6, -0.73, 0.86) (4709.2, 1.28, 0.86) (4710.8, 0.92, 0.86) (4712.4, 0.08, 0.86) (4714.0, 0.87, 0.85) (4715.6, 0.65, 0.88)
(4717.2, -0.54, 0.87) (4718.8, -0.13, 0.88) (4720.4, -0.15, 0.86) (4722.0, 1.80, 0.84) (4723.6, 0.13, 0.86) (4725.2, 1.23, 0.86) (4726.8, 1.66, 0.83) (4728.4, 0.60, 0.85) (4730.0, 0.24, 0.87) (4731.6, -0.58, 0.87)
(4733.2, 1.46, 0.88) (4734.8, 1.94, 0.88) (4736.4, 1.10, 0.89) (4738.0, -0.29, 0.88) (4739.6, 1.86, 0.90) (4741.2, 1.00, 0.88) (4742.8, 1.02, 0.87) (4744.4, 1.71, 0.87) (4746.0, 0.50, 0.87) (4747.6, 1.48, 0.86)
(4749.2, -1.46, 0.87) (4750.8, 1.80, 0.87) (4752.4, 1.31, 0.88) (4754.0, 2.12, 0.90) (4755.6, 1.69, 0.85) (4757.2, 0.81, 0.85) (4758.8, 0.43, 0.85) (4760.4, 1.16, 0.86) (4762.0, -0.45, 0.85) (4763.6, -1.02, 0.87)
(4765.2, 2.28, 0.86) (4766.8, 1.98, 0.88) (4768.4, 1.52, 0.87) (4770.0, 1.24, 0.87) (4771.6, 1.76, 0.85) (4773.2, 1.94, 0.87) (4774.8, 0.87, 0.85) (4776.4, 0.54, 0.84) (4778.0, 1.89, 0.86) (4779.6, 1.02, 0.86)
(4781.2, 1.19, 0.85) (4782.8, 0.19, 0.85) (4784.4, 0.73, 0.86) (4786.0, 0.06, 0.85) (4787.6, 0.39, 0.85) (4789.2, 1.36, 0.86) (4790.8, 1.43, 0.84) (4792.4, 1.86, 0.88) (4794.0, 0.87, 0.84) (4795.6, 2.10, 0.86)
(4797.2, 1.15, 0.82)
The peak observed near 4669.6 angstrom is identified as [O II] 3727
